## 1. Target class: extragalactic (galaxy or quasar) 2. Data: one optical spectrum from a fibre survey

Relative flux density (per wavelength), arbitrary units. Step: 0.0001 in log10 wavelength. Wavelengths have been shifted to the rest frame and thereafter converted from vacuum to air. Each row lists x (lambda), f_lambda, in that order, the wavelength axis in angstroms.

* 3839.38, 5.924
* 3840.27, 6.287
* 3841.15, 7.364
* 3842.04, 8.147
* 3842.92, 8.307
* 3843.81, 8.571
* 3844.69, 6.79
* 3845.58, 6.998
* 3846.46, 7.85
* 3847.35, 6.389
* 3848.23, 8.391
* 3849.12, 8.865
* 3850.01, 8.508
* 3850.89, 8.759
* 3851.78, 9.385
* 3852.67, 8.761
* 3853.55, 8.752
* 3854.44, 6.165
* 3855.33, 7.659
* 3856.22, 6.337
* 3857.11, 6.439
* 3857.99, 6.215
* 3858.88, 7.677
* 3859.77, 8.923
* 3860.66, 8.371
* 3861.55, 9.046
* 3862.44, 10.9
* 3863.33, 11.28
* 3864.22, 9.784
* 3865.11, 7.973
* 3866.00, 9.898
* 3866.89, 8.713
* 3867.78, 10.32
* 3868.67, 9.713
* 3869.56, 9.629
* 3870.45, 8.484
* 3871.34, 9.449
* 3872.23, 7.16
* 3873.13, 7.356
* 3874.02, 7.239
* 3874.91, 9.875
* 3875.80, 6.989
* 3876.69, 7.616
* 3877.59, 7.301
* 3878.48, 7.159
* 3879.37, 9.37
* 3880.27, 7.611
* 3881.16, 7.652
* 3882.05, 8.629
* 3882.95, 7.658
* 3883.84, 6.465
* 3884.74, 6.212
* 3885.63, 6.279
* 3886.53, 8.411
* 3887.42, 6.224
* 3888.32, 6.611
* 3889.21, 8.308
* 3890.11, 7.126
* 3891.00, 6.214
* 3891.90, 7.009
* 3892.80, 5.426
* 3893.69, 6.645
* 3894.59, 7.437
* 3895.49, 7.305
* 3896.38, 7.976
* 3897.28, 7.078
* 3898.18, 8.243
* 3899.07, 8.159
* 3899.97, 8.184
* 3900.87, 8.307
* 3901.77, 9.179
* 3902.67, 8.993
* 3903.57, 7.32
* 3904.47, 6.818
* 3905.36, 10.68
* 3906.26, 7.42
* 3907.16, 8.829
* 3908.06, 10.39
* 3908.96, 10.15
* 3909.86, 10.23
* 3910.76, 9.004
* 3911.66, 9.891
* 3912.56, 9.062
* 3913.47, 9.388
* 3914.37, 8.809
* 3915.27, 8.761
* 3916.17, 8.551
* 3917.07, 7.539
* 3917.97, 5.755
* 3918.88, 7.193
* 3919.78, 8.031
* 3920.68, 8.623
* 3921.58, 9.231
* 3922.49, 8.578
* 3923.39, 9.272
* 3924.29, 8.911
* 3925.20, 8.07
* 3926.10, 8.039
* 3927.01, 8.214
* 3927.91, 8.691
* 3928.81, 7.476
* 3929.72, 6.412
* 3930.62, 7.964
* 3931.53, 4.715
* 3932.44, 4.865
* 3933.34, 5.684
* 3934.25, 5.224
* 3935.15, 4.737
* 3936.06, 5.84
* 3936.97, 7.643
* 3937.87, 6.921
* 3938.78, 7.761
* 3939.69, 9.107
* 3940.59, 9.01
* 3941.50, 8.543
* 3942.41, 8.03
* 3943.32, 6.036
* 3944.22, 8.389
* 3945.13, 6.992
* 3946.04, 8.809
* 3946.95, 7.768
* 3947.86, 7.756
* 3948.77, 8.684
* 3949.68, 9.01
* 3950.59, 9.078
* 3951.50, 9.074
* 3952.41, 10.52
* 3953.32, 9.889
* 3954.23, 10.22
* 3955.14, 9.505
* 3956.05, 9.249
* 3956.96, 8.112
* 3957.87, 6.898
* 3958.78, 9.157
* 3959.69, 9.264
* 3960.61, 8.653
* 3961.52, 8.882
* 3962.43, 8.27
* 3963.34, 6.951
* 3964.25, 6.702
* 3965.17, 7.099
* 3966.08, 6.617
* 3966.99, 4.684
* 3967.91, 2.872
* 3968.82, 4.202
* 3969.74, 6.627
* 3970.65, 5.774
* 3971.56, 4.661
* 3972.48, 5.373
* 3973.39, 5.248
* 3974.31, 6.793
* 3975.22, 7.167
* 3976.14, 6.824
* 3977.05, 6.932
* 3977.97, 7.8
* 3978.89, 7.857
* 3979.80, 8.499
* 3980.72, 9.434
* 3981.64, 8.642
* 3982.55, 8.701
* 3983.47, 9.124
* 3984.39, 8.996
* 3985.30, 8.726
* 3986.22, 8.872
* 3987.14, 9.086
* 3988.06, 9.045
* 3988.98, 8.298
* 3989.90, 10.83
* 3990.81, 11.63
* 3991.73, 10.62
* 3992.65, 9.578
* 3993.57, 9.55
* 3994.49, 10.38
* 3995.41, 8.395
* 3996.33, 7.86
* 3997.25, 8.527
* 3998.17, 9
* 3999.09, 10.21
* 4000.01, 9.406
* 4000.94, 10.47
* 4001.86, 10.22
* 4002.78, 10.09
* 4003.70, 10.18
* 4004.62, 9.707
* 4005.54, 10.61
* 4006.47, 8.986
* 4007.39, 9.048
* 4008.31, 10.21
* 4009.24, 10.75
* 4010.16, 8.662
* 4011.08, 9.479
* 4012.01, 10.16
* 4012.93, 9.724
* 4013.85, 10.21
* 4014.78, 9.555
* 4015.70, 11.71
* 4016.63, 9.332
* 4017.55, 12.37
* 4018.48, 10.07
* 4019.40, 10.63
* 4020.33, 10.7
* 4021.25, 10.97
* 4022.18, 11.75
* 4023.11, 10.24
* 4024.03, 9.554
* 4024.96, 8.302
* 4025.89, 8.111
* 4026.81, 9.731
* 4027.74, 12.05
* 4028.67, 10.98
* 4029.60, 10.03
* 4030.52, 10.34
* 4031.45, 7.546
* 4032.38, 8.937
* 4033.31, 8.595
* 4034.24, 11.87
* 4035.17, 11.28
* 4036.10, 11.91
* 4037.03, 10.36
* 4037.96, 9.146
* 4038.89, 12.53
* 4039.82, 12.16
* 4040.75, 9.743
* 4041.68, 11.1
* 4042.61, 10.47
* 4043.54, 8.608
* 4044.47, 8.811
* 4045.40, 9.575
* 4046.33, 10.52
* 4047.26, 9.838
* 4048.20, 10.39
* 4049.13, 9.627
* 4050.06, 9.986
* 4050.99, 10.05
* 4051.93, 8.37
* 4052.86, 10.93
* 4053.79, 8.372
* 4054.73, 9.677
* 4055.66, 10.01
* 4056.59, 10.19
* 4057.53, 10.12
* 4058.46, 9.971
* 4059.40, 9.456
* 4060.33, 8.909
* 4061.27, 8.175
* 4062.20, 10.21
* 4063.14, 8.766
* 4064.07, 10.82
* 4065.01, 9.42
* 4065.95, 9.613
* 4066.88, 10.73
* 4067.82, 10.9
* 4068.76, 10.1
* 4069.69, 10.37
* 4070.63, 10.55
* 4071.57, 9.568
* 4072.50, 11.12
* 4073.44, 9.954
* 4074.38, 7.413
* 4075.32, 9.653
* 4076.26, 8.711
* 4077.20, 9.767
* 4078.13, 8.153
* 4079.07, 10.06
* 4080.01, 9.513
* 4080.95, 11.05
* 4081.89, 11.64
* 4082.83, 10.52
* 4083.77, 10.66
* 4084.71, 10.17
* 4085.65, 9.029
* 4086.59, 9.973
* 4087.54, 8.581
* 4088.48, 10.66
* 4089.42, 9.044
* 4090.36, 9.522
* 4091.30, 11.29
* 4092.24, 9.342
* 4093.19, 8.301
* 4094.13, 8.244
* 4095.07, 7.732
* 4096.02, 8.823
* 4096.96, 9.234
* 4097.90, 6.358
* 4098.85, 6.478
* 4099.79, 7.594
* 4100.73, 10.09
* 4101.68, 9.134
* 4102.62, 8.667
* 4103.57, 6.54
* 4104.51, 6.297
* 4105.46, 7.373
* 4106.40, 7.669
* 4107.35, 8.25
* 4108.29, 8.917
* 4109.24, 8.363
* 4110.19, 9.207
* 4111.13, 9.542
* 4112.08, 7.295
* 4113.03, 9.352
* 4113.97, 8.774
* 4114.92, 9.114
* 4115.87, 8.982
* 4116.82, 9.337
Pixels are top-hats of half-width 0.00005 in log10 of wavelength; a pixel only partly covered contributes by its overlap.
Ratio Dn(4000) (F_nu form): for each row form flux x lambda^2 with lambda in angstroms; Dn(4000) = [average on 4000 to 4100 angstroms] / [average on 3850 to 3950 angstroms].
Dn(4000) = 1.3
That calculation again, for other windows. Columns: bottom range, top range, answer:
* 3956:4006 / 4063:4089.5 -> 1.26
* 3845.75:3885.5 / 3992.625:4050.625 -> 1.32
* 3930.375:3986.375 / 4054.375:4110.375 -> 1.31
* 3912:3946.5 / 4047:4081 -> 1.36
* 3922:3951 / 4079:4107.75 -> 1.28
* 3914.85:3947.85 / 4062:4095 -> 1.40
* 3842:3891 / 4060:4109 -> 1.27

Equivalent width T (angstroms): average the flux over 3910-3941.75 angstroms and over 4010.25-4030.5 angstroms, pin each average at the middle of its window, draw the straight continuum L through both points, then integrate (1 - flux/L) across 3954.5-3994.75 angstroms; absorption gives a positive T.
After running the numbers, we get 5.1 angstroms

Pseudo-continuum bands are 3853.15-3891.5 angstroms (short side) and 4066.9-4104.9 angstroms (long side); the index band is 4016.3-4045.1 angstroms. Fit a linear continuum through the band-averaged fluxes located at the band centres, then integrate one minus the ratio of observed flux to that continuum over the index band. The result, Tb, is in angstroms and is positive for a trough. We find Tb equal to -4.2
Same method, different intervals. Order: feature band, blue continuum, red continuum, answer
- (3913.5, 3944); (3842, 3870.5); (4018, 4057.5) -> 5.2 angstroms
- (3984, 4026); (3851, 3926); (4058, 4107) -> -4.7 angstroms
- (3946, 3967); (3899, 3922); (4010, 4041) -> 1.9 angstroms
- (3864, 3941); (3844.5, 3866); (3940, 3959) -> 4.5 angstroms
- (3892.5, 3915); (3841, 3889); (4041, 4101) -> -0.2 angstroms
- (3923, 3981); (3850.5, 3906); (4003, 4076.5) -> 9.3 angstroms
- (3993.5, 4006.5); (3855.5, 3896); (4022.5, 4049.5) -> 0.0 angstroms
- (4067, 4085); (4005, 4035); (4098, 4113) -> -2.6 angstroms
